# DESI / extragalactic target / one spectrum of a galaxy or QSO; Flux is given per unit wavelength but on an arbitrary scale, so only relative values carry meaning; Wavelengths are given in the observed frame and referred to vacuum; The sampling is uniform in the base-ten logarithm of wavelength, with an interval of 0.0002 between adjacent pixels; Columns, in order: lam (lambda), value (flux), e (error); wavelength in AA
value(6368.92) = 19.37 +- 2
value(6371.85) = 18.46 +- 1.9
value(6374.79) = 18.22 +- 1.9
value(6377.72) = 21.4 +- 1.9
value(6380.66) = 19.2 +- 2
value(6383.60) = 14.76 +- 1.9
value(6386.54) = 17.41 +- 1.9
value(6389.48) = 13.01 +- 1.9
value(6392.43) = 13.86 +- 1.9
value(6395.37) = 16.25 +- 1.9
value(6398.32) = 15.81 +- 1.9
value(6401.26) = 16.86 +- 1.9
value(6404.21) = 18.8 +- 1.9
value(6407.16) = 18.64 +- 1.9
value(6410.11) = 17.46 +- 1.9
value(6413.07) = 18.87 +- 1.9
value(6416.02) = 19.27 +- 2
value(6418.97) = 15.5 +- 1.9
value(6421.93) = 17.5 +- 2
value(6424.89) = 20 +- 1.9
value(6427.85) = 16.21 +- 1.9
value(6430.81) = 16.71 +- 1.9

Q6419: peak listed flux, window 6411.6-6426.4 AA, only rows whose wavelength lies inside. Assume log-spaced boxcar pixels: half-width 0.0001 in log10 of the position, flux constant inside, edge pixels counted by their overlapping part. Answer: 20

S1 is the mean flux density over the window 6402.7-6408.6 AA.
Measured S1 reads 18.7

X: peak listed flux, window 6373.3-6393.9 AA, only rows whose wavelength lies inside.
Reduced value 21.4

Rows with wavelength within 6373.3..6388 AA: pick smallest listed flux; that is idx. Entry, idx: 14.76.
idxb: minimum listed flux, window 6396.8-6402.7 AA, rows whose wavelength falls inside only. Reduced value 15.81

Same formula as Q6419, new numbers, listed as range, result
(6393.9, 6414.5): 18.87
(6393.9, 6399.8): 16.25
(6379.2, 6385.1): 19.2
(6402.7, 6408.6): 18.8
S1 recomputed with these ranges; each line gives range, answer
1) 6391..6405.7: 16.3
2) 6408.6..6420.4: 17.8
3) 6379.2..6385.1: 17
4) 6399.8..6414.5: 18.1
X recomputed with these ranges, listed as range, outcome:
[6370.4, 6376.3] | 18.46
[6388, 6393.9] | 13.86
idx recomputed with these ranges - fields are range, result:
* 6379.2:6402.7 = 13.01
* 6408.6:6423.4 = 15.5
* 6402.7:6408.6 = 18.64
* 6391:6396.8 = 13.86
